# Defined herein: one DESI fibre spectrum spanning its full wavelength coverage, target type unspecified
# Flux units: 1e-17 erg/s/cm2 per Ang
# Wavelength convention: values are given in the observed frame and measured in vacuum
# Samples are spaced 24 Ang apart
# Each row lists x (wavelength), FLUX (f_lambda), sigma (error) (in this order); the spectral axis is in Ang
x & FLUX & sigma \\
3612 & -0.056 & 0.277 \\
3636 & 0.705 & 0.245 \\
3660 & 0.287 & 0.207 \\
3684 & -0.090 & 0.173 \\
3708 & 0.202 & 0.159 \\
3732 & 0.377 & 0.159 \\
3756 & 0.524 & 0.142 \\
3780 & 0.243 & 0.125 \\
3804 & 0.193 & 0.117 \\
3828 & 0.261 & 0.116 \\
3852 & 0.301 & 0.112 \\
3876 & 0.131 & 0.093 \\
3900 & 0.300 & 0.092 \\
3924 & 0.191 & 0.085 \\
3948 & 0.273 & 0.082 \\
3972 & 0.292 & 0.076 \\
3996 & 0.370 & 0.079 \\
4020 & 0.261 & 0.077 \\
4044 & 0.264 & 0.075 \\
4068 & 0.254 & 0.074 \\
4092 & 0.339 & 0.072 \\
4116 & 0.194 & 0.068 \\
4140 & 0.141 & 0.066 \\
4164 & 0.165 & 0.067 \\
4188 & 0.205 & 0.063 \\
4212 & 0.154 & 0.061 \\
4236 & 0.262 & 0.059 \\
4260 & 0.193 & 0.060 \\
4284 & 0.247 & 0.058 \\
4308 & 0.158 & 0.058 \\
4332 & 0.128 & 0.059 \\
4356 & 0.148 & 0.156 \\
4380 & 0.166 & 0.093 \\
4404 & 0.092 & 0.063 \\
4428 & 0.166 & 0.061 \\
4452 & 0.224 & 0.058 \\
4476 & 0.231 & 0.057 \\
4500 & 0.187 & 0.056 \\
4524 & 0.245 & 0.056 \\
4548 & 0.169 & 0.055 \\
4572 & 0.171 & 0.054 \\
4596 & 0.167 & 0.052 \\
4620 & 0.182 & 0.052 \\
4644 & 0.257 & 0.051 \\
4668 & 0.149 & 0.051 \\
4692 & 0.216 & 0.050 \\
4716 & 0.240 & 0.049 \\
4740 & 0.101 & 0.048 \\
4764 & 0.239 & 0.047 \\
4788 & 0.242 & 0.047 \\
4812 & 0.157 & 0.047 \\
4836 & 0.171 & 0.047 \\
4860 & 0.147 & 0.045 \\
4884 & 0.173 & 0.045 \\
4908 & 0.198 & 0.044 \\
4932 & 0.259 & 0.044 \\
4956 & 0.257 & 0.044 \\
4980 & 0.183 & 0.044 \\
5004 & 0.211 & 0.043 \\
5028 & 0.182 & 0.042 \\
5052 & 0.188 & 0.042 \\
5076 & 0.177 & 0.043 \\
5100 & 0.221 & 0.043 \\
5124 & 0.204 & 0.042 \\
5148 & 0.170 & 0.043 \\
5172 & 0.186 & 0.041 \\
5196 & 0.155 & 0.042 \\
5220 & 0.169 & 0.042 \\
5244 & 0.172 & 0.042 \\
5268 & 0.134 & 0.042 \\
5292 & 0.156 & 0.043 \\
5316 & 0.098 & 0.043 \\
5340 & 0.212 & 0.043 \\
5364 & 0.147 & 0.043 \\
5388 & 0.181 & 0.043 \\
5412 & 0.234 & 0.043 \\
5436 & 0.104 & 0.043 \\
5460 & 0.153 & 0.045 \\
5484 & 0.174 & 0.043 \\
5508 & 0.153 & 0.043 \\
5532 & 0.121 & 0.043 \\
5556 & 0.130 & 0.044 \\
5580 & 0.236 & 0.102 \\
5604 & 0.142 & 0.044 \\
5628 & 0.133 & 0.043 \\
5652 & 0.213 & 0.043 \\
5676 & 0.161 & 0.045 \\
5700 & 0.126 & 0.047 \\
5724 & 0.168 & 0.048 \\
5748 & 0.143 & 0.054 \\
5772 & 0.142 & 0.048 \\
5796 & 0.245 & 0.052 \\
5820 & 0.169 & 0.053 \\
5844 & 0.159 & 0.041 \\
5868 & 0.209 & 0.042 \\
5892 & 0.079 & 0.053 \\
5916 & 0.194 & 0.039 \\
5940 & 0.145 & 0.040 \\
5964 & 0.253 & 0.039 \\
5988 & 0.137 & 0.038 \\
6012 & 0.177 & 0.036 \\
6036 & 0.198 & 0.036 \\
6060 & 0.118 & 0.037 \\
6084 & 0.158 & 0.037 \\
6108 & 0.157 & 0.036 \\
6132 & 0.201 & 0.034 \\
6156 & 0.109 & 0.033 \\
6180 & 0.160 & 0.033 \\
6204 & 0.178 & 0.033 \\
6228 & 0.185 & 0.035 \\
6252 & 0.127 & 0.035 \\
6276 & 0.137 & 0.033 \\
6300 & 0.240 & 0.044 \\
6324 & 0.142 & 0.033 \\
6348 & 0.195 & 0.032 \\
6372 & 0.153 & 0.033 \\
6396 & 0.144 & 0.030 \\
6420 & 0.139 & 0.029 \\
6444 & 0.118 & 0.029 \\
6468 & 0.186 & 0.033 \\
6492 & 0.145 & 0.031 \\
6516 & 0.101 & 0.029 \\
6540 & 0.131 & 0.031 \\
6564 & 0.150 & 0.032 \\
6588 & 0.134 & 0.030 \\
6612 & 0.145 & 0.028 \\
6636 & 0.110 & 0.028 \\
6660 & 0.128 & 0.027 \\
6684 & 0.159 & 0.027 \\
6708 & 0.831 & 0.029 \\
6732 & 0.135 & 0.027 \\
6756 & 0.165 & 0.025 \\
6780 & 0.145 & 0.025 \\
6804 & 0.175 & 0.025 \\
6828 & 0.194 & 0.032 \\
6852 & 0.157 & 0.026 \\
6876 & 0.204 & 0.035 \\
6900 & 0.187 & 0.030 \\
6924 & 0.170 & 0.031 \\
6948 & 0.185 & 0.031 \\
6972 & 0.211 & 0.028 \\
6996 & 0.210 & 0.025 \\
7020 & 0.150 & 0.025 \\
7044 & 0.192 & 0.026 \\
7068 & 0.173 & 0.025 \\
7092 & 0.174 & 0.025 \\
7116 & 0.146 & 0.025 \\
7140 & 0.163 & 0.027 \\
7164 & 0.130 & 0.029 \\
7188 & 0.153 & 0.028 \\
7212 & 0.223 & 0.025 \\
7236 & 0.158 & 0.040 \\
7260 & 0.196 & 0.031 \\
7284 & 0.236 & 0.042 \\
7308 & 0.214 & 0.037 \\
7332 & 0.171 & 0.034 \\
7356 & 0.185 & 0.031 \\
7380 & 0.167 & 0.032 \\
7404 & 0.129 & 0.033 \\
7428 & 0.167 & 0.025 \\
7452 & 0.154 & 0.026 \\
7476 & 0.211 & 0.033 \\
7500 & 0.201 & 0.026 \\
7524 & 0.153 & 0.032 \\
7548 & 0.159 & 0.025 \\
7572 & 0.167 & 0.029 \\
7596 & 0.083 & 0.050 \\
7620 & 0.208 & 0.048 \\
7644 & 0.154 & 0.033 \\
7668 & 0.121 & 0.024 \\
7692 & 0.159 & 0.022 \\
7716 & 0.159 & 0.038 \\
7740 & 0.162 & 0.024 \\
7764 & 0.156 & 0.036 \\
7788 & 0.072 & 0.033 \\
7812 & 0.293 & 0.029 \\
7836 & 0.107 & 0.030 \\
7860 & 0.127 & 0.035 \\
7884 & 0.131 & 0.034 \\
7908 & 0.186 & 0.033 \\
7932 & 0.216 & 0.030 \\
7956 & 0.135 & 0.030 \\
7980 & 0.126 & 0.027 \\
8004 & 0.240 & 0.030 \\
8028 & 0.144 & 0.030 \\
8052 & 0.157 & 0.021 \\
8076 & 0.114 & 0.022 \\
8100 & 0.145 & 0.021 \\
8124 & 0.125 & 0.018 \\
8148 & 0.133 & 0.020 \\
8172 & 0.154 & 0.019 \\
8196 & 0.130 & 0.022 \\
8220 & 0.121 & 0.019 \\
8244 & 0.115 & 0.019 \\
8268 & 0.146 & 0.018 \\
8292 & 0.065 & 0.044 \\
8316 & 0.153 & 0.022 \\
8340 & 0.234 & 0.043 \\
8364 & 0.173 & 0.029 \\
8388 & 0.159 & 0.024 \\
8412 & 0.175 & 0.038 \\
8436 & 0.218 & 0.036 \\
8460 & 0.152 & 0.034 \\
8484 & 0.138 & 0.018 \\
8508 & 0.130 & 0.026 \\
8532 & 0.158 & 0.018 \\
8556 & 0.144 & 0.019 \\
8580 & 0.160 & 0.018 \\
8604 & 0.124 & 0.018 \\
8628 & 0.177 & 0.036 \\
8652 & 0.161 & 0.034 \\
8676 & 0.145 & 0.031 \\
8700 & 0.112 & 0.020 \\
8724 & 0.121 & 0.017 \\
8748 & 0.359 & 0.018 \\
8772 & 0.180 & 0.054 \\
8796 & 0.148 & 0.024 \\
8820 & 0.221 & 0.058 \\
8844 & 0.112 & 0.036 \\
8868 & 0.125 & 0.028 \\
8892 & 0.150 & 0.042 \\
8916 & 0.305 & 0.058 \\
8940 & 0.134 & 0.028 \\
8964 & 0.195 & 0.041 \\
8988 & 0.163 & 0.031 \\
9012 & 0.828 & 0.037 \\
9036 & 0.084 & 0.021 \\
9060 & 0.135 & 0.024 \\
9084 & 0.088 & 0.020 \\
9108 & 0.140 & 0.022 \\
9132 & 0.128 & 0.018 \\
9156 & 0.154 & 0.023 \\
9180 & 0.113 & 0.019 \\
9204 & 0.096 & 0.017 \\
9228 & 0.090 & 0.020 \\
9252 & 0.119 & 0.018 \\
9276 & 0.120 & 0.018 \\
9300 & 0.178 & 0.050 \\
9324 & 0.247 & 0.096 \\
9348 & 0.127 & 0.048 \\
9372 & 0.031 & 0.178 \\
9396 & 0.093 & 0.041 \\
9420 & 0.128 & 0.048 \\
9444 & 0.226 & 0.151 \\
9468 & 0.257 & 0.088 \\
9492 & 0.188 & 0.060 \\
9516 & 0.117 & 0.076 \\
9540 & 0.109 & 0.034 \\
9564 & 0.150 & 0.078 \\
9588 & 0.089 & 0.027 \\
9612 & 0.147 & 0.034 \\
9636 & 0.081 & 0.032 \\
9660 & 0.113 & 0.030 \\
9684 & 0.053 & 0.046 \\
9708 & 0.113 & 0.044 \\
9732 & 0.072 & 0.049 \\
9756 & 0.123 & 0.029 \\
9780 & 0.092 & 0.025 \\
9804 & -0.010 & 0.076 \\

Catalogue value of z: 0.80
